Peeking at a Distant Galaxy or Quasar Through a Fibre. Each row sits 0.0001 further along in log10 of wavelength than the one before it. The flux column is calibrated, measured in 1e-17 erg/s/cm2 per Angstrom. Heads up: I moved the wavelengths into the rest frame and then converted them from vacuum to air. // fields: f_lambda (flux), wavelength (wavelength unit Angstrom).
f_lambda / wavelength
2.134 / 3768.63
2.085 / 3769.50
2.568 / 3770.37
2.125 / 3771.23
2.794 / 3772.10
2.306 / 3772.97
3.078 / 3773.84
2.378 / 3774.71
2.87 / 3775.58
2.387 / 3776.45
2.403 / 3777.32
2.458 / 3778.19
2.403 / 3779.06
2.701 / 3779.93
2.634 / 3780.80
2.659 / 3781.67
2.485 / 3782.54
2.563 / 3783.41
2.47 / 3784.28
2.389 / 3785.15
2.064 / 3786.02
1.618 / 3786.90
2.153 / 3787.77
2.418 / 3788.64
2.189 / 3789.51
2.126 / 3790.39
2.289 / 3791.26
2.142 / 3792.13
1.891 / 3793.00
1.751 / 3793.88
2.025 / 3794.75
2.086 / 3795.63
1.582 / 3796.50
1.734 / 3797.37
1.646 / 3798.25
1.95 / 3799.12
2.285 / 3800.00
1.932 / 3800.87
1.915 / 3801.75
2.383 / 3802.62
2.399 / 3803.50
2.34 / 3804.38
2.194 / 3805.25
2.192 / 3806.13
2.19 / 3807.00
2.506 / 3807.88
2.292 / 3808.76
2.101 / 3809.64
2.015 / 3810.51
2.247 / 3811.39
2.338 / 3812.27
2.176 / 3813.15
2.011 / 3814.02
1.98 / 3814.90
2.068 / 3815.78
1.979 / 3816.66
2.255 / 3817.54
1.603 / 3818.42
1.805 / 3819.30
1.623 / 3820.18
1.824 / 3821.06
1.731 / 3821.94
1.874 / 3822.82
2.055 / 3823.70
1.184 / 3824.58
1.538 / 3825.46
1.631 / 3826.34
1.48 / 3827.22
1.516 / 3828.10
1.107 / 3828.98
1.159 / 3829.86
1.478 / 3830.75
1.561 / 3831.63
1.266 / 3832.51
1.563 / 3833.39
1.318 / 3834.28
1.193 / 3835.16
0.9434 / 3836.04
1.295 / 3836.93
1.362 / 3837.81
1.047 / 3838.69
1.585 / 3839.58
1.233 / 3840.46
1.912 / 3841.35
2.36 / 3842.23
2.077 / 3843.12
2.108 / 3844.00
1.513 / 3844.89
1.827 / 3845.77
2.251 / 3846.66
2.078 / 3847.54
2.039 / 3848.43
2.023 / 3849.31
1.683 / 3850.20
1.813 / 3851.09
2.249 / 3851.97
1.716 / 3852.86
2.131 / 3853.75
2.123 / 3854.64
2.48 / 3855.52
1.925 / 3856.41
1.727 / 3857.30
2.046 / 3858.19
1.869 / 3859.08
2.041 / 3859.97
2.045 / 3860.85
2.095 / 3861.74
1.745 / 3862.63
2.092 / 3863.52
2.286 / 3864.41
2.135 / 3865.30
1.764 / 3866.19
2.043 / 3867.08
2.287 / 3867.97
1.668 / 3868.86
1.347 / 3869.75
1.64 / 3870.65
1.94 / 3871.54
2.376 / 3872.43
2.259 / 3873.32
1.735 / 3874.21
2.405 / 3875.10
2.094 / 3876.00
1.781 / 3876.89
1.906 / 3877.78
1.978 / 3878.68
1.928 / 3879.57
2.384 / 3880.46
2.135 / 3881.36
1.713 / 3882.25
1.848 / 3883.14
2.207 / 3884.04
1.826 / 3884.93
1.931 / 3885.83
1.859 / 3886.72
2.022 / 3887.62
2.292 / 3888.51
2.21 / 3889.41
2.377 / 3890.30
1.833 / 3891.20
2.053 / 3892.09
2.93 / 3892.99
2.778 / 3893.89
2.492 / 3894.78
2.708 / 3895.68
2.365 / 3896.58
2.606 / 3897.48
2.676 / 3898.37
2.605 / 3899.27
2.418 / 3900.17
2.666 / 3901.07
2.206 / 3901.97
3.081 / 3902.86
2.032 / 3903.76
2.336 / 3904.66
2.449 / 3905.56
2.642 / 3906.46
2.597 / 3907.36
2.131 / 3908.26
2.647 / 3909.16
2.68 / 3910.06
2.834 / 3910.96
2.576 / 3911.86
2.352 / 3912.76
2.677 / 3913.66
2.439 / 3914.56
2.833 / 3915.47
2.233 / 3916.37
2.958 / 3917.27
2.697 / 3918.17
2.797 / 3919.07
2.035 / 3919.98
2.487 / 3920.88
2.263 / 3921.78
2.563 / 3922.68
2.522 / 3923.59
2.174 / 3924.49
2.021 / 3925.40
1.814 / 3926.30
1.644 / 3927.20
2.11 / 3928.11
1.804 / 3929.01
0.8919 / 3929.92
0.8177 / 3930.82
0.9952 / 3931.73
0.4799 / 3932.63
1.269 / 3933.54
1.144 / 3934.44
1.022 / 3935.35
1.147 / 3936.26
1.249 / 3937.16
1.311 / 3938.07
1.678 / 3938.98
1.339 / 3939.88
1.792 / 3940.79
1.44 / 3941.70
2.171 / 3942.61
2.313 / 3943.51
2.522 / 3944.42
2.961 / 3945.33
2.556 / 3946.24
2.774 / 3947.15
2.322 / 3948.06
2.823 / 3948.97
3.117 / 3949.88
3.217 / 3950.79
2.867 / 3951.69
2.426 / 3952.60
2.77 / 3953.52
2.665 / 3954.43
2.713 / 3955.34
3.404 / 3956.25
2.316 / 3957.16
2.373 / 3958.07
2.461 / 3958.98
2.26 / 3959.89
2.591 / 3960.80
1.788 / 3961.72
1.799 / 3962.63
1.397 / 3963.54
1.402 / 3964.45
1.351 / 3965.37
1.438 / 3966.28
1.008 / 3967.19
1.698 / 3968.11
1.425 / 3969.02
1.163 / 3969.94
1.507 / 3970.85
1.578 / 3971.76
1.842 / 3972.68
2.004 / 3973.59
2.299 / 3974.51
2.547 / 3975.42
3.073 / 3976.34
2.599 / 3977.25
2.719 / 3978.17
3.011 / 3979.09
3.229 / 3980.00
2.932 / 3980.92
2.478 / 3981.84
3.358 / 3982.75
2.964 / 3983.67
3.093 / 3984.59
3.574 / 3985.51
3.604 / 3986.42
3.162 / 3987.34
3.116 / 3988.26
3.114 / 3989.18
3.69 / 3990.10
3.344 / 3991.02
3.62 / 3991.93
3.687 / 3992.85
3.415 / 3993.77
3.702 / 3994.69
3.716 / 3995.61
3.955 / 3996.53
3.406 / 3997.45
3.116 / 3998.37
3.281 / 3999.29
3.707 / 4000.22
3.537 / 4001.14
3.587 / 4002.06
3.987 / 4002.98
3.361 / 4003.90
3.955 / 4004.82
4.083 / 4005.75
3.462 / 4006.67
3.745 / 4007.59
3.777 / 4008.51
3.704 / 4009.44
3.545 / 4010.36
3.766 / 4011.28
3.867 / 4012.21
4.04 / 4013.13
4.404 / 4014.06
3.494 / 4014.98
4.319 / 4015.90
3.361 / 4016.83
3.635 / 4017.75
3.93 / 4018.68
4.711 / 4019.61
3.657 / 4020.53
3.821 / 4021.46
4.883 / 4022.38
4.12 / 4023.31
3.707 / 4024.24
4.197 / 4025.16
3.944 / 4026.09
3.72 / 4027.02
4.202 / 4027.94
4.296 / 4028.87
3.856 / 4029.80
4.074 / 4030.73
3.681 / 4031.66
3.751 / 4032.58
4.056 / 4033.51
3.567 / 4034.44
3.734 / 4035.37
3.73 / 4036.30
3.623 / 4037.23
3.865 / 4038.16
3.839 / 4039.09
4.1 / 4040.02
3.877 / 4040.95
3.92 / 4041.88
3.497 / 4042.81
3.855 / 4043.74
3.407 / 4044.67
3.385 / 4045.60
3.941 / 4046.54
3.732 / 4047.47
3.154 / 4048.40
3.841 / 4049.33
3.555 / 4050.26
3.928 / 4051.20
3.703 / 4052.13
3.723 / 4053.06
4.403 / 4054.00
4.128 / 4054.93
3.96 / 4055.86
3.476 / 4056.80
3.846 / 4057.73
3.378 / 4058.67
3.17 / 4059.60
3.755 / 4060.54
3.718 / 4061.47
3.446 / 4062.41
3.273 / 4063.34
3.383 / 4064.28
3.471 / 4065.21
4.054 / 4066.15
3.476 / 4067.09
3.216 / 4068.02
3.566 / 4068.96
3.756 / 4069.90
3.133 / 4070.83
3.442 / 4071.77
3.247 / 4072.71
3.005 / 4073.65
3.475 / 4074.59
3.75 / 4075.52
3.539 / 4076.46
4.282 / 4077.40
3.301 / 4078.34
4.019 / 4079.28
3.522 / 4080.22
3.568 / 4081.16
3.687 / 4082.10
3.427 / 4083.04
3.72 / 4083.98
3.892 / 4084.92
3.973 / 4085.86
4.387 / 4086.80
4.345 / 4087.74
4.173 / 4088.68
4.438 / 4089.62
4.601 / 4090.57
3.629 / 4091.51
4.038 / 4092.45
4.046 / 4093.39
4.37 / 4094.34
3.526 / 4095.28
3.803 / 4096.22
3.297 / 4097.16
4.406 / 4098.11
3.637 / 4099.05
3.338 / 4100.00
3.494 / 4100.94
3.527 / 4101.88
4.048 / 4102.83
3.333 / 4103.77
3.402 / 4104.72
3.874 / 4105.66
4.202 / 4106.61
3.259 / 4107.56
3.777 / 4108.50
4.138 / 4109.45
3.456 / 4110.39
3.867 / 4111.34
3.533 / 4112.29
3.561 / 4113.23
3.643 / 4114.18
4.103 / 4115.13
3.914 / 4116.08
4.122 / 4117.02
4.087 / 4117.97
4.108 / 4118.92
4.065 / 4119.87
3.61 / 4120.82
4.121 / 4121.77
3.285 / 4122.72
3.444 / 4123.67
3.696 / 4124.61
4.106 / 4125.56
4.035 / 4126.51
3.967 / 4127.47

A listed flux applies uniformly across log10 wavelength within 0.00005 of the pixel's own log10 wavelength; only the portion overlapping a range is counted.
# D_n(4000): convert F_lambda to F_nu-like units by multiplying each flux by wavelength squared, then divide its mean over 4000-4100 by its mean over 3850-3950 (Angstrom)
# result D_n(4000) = 1.93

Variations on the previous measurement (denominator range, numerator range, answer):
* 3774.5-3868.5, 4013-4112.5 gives 2.17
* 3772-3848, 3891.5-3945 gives 1.15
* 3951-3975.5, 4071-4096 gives 1.98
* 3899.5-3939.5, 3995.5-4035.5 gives 1.93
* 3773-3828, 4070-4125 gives 2.07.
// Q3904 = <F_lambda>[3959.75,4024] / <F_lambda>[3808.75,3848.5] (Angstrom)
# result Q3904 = 1.8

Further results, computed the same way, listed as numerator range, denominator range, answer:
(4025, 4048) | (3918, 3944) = 2.23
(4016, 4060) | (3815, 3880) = 2.12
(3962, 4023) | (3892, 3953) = 1.40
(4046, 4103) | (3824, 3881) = 2.06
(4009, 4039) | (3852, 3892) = 1.95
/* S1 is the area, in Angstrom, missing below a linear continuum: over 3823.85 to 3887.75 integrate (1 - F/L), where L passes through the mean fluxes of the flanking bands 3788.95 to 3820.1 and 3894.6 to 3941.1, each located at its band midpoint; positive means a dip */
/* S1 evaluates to 8.4 Angstrom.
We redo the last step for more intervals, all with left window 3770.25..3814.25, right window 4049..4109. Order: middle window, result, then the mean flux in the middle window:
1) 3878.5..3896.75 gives 3.7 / 2.19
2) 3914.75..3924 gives 1.2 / 2.53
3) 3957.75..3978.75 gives 8.2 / 1.93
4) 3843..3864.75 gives 4.8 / 2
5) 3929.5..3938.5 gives 5.9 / 1.03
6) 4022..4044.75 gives -2.7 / 3.9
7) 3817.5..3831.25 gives 4.6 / 1.6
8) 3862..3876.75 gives 3.7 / 1.99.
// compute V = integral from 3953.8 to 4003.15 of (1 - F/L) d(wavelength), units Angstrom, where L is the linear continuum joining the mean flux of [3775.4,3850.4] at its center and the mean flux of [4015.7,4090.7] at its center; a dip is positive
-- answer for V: 7.8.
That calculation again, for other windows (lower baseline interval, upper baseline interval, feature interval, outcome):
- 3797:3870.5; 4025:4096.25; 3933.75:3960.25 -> 5.48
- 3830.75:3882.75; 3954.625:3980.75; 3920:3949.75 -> 2.96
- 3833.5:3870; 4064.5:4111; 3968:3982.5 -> 2.83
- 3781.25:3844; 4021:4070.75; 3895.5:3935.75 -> 7.37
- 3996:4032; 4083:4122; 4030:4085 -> 2.78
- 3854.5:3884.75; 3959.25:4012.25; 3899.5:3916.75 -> -1.69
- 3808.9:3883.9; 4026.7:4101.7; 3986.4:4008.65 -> -2.79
